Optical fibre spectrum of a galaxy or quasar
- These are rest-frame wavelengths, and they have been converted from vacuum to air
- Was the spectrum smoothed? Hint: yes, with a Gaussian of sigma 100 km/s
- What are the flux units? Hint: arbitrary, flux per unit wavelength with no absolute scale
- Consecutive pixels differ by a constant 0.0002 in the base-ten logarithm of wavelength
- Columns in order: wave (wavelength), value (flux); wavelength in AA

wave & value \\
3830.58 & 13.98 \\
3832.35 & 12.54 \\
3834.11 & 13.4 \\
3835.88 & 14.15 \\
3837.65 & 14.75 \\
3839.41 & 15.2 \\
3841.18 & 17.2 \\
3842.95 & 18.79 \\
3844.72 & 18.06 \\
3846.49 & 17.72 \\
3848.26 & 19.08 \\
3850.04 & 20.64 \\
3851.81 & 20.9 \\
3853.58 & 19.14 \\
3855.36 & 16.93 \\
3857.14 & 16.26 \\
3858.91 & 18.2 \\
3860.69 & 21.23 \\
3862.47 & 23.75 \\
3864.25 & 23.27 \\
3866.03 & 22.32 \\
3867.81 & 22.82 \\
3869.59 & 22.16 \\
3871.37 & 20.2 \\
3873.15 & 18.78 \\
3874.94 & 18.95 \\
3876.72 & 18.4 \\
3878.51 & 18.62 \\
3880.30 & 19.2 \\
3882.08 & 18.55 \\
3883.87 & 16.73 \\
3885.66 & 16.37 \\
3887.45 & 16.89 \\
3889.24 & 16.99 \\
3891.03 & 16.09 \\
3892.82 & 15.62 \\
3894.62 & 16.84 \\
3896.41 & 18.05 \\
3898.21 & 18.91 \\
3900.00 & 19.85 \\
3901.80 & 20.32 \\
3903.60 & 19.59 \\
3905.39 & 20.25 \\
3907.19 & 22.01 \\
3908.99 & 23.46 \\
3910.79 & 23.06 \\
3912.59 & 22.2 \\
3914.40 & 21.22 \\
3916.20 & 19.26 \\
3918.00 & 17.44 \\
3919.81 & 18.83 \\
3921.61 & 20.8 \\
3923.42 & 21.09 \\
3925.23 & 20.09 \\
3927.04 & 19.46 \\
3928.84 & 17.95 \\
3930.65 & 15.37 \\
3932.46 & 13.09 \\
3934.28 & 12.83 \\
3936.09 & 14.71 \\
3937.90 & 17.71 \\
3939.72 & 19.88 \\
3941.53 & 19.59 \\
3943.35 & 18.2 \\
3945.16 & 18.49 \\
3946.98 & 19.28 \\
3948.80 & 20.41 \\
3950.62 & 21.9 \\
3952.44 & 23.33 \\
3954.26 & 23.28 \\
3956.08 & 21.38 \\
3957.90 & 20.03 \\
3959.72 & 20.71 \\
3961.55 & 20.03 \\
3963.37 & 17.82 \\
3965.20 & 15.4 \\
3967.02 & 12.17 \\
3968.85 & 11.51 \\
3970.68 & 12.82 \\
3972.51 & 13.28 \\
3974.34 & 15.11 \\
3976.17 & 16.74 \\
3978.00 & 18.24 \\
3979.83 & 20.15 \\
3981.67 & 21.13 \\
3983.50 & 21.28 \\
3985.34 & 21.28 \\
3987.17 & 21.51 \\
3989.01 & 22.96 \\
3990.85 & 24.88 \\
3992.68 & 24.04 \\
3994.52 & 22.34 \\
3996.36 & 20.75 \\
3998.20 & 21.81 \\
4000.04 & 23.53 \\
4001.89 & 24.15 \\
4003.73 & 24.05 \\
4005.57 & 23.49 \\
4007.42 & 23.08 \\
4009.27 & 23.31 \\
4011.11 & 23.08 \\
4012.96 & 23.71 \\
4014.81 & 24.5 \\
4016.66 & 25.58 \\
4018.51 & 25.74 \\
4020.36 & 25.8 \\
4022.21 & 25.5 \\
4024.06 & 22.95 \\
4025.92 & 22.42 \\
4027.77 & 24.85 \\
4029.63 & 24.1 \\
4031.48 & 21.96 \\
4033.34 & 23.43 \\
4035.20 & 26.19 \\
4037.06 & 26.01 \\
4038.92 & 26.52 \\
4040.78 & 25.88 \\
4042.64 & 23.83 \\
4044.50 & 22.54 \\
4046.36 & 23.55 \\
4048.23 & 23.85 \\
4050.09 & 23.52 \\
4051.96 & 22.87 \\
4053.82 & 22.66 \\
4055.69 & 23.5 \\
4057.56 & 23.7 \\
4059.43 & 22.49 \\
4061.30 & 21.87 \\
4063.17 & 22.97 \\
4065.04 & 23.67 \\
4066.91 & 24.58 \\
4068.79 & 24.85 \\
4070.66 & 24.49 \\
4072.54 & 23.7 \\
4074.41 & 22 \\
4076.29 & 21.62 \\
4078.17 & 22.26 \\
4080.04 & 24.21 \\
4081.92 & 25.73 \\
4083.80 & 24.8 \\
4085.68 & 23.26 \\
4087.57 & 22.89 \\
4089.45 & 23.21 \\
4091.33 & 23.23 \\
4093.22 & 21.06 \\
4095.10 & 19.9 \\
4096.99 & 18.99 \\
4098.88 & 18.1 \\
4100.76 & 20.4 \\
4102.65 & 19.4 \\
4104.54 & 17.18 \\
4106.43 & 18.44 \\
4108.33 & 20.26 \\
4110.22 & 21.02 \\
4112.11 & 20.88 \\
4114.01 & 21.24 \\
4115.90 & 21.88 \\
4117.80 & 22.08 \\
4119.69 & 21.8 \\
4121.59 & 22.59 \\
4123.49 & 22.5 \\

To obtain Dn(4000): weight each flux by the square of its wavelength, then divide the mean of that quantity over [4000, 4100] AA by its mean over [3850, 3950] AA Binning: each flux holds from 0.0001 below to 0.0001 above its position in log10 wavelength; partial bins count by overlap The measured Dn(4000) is 1.33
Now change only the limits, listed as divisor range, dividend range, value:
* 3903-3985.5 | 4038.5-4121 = 1.28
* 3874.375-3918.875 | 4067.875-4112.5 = 1.26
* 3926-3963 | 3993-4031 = 1.30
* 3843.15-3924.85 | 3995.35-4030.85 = 1.30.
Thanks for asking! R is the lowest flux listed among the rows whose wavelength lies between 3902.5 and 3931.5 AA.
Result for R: 15.37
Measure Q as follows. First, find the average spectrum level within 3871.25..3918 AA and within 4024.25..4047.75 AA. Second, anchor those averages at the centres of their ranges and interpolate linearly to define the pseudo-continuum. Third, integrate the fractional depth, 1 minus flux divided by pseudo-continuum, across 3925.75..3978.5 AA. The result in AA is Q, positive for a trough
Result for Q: 8.7 AA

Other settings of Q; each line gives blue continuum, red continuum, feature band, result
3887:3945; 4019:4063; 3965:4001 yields 4.1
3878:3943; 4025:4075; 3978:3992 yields -0.2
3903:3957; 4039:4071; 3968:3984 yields 3.4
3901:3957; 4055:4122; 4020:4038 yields -2.7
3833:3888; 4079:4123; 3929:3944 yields 2.4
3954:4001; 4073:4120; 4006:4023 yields -3.8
